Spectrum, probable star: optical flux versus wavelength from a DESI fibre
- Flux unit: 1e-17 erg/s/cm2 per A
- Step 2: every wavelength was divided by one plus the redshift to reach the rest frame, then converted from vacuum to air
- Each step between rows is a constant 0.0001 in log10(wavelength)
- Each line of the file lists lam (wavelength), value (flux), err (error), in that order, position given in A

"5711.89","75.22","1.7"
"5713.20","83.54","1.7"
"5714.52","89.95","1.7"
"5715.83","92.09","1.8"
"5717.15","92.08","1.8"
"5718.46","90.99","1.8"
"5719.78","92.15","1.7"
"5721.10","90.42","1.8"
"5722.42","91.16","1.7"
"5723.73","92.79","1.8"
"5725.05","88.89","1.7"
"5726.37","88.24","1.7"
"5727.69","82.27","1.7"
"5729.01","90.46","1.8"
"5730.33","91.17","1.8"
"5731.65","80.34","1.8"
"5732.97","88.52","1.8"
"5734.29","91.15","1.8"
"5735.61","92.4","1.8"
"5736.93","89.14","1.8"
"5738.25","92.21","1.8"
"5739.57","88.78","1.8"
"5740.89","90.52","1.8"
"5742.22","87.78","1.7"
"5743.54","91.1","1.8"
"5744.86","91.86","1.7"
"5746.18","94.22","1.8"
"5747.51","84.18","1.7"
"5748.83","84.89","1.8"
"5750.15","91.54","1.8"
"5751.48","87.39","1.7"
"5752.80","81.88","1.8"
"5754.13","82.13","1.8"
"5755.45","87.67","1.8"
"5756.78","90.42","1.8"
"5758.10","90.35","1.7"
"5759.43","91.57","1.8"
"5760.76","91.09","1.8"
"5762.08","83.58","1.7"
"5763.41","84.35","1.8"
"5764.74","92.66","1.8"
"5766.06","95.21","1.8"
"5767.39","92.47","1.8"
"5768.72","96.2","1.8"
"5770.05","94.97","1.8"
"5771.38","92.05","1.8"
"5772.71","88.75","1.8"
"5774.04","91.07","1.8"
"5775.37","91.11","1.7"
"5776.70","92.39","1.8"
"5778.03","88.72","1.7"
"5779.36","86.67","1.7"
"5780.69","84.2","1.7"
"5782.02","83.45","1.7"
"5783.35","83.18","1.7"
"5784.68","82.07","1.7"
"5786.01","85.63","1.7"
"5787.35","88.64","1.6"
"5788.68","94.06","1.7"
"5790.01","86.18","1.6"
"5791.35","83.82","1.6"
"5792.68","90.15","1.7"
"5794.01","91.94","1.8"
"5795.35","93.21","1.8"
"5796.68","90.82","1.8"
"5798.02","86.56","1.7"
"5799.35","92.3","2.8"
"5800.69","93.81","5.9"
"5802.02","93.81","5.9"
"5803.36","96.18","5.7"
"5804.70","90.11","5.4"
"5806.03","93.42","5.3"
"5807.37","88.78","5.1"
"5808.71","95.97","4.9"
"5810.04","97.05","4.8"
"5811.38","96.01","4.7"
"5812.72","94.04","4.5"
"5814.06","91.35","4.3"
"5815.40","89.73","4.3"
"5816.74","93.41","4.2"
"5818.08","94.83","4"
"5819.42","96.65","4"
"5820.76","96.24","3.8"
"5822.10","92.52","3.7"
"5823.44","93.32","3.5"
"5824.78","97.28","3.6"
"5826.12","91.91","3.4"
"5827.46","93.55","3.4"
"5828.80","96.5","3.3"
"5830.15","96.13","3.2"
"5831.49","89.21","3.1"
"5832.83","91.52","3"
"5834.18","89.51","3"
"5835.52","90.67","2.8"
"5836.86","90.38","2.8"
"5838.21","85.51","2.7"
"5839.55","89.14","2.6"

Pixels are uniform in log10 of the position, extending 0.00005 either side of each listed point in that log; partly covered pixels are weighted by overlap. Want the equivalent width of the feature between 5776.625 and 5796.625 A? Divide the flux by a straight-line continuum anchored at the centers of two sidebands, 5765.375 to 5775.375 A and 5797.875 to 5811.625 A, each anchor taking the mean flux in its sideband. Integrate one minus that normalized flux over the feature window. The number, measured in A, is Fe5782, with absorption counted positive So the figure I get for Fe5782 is 1.2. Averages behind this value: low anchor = 92.8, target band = 87.6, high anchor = 93.3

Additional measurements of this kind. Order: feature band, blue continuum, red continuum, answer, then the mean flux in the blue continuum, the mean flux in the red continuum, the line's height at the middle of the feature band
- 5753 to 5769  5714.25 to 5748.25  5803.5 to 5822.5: 0.3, 89.8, 93.7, 91.2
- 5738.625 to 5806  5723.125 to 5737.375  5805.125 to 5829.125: 1.3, 88.6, 94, 91.2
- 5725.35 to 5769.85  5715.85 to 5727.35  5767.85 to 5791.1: 0.3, 90.6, 88.7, 89.8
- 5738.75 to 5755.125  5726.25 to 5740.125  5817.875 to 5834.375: 0.2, 88.6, 93.9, 89.4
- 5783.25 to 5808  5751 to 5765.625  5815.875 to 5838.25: 0.2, 87.7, 93.1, 90.6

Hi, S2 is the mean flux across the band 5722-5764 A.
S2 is 88.6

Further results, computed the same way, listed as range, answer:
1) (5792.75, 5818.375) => 92.7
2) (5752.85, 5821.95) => 90.5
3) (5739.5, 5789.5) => 88.9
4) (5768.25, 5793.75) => 88.6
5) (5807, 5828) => 94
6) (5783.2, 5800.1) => 88.5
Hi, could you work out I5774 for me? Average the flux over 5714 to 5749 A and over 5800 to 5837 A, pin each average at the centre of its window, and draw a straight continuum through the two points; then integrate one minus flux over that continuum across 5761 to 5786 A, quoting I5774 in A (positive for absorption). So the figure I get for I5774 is 0.7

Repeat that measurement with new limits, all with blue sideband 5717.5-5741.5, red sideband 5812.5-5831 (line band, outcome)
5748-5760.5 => 0.4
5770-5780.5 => 0.2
